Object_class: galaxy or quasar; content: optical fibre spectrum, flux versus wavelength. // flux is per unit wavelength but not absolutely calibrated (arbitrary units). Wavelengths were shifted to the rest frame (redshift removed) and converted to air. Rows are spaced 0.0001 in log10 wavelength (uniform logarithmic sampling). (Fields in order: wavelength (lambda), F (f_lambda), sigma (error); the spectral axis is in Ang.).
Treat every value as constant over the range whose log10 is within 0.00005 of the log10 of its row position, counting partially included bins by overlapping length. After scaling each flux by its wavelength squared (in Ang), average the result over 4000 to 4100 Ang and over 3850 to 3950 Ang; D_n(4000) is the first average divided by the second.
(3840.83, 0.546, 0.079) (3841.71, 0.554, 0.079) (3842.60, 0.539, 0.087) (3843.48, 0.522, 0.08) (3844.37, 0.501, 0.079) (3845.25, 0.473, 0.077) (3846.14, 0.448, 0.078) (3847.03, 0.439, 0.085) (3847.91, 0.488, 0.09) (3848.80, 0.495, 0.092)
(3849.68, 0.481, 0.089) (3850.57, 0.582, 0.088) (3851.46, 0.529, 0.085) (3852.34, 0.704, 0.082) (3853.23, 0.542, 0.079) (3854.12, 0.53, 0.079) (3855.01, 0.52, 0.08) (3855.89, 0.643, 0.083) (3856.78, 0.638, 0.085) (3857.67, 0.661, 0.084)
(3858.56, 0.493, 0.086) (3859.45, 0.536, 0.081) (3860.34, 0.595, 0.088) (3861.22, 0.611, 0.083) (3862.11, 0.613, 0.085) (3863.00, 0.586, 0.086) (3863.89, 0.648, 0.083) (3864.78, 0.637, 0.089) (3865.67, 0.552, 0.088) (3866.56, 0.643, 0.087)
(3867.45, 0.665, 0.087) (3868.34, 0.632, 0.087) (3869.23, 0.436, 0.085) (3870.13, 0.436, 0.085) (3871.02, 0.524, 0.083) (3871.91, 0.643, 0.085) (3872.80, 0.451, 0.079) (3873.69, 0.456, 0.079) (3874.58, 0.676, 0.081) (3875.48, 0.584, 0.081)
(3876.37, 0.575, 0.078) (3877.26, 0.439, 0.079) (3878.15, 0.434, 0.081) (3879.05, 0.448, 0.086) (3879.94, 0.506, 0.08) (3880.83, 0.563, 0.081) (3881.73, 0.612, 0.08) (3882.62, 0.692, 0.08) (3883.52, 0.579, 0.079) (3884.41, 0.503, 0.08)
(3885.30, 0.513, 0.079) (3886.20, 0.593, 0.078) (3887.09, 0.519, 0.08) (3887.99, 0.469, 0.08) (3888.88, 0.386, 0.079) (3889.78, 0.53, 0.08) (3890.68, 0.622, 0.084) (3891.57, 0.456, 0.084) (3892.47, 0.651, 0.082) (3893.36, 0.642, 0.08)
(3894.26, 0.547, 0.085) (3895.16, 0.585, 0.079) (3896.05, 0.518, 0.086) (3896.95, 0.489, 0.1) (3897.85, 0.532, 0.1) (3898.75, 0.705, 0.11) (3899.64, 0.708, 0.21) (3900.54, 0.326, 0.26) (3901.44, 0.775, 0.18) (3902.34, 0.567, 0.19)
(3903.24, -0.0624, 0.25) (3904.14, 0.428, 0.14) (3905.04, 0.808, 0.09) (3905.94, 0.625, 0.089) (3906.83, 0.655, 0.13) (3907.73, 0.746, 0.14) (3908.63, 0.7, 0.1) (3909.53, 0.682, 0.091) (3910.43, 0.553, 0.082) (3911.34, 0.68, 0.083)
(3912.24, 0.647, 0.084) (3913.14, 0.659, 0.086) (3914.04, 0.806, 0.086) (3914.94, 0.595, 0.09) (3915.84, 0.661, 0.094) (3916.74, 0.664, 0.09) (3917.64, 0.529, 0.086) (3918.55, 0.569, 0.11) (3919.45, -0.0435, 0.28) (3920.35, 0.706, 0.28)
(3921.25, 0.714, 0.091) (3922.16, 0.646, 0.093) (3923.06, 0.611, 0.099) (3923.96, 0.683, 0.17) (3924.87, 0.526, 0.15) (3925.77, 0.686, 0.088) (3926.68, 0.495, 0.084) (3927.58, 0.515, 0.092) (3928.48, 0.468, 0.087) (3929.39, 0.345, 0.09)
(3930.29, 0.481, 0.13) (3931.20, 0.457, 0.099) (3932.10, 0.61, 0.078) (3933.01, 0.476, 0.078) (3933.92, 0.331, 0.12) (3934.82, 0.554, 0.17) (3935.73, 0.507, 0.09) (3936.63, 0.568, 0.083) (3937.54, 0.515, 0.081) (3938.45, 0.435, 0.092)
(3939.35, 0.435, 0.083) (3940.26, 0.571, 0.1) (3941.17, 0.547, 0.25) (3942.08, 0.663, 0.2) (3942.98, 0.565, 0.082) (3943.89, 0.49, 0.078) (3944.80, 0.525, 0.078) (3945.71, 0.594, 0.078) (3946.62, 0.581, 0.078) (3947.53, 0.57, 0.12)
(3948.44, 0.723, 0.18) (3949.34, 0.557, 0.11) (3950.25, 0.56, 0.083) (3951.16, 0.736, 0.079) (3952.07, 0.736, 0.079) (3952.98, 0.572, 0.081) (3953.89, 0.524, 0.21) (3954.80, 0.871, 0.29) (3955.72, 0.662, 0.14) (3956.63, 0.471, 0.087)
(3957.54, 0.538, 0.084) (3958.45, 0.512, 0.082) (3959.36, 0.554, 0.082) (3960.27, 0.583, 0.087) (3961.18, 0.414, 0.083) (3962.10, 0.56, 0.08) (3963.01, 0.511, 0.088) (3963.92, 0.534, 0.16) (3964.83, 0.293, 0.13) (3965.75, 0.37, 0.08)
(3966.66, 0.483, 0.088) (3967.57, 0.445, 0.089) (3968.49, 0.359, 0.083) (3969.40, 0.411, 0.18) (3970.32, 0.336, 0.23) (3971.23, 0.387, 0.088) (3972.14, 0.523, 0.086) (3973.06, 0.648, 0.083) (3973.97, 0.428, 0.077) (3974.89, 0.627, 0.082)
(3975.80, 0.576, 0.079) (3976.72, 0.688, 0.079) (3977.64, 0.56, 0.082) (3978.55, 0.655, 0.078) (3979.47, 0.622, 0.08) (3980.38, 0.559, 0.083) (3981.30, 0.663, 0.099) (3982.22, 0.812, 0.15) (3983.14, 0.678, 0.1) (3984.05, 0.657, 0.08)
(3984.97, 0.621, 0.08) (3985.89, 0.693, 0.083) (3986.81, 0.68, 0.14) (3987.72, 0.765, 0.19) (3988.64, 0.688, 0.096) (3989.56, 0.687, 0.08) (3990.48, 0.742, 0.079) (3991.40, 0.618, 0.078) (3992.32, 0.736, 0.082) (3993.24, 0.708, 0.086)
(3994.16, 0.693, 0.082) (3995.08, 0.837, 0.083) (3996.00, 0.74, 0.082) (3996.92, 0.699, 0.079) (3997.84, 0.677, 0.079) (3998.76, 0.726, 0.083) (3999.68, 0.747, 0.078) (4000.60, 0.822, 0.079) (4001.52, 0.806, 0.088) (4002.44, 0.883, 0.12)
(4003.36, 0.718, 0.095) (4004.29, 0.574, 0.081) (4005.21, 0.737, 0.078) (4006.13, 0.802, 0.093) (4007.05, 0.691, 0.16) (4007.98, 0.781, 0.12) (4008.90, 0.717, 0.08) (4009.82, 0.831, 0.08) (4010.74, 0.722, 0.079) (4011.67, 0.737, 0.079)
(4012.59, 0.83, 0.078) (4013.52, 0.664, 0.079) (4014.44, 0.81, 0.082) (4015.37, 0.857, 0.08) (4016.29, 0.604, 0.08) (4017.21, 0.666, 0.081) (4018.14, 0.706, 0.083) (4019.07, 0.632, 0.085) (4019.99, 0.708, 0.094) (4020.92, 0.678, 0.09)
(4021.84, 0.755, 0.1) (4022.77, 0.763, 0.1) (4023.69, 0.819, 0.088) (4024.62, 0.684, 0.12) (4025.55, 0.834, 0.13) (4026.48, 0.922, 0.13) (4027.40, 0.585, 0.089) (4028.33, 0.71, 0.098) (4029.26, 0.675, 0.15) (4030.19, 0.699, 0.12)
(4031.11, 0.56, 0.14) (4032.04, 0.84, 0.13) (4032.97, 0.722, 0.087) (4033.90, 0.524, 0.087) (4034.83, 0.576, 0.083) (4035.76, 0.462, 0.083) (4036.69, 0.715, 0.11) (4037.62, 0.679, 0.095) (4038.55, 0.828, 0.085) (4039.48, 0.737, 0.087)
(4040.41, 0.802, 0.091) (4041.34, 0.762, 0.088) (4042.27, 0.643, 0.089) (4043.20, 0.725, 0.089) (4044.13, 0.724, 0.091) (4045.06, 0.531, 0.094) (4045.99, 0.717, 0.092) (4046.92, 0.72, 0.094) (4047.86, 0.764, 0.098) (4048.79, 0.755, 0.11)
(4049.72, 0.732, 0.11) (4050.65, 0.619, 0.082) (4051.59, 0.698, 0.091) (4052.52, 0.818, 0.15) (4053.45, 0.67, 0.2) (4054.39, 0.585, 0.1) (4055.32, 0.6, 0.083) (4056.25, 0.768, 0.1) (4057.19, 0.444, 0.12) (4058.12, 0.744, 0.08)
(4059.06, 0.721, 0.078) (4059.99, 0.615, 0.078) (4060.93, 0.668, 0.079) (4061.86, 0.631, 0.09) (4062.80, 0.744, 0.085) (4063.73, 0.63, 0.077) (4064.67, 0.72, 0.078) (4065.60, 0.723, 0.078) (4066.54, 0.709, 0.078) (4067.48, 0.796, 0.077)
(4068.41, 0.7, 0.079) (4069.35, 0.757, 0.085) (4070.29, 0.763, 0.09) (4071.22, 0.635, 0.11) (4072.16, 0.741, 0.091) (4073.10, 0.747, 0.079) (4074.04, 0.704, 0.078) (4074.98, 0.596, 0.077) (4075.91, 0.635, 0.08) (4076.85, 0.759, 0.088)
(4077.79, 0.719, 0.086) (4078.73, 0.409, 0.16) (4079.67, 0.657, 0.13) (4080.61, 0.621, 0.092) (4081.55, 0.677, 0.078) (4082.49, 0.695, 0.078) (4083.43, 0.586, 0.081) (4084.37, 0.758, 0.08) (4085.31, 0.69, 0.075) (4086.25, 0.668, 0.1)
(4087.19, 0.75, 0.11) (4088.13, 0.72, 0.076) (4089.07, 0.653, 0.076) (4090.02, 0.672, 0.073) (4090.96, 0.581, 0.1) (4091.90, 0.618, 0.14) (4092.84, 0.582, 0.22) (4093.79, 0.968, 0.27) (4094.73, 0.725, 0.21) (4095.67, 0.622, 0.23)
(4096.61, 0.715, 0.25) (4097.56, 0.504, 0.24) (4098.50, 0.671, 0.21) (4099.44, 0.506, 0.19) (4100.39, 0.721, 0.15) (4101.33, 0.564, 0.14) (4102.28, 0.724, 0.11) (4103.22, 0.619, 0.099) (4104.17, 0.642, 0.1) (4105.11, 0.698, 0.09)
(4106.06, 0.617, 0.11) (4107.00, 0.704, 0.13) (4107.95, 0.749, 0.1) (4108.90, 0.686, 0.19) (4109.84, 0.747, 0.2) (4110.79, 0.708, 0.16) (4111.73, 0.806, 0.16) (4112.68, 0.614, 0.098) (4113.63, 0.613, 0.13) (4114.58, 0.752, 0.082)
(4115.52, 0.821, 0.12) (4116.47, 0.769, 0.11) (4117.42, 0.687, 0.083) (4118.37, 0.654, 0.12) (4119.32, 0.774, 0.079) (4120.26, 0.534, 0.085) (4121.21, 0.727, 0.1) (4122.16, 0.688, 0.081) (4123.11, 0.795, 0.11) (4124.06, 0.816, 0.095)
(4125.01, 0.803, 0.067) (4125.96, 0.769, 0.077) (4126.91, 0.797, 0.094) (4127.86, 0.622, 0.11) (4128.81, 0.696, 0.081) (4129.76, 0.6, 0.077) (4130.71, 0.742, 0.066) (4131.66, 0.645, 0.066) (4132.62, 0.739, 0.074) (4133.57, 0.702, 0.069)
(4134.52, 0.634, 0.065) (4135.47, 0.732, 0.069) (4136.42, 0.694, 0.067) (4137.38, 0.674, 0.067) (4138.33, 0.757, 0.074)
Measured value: 1.3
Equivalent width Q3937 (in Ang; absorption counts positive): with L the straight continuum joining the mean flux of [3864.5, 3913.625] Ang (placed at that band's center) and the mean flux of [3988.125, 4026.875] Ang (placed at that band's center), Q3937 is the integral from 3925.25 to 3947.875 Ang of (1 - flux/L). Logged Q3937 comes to 4.1 Ang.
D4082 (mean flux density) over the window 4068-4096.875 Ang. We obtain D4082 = 0.681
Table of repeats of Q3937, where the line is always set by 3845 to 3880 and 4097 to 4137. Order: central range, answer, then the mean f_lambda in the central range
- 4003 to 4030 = -4.0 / 0.731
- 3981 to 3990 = -1.1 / 0.695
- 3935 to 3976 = 4.6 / 0.535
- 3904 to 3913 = -1.3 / 0.66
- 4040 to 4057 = -1.1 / 0.697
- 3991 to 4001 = -1.6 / 0.728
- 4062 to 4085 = -0.6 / 0.686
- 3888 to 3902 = 0.2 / 0.562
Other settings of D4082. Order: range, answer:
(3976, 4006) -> 0.703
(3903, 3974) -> 0.548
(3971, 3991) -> 0.637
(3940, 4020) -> 0.635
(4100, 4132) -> 0.703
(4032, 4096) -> 0.684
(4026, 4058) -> 0.686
